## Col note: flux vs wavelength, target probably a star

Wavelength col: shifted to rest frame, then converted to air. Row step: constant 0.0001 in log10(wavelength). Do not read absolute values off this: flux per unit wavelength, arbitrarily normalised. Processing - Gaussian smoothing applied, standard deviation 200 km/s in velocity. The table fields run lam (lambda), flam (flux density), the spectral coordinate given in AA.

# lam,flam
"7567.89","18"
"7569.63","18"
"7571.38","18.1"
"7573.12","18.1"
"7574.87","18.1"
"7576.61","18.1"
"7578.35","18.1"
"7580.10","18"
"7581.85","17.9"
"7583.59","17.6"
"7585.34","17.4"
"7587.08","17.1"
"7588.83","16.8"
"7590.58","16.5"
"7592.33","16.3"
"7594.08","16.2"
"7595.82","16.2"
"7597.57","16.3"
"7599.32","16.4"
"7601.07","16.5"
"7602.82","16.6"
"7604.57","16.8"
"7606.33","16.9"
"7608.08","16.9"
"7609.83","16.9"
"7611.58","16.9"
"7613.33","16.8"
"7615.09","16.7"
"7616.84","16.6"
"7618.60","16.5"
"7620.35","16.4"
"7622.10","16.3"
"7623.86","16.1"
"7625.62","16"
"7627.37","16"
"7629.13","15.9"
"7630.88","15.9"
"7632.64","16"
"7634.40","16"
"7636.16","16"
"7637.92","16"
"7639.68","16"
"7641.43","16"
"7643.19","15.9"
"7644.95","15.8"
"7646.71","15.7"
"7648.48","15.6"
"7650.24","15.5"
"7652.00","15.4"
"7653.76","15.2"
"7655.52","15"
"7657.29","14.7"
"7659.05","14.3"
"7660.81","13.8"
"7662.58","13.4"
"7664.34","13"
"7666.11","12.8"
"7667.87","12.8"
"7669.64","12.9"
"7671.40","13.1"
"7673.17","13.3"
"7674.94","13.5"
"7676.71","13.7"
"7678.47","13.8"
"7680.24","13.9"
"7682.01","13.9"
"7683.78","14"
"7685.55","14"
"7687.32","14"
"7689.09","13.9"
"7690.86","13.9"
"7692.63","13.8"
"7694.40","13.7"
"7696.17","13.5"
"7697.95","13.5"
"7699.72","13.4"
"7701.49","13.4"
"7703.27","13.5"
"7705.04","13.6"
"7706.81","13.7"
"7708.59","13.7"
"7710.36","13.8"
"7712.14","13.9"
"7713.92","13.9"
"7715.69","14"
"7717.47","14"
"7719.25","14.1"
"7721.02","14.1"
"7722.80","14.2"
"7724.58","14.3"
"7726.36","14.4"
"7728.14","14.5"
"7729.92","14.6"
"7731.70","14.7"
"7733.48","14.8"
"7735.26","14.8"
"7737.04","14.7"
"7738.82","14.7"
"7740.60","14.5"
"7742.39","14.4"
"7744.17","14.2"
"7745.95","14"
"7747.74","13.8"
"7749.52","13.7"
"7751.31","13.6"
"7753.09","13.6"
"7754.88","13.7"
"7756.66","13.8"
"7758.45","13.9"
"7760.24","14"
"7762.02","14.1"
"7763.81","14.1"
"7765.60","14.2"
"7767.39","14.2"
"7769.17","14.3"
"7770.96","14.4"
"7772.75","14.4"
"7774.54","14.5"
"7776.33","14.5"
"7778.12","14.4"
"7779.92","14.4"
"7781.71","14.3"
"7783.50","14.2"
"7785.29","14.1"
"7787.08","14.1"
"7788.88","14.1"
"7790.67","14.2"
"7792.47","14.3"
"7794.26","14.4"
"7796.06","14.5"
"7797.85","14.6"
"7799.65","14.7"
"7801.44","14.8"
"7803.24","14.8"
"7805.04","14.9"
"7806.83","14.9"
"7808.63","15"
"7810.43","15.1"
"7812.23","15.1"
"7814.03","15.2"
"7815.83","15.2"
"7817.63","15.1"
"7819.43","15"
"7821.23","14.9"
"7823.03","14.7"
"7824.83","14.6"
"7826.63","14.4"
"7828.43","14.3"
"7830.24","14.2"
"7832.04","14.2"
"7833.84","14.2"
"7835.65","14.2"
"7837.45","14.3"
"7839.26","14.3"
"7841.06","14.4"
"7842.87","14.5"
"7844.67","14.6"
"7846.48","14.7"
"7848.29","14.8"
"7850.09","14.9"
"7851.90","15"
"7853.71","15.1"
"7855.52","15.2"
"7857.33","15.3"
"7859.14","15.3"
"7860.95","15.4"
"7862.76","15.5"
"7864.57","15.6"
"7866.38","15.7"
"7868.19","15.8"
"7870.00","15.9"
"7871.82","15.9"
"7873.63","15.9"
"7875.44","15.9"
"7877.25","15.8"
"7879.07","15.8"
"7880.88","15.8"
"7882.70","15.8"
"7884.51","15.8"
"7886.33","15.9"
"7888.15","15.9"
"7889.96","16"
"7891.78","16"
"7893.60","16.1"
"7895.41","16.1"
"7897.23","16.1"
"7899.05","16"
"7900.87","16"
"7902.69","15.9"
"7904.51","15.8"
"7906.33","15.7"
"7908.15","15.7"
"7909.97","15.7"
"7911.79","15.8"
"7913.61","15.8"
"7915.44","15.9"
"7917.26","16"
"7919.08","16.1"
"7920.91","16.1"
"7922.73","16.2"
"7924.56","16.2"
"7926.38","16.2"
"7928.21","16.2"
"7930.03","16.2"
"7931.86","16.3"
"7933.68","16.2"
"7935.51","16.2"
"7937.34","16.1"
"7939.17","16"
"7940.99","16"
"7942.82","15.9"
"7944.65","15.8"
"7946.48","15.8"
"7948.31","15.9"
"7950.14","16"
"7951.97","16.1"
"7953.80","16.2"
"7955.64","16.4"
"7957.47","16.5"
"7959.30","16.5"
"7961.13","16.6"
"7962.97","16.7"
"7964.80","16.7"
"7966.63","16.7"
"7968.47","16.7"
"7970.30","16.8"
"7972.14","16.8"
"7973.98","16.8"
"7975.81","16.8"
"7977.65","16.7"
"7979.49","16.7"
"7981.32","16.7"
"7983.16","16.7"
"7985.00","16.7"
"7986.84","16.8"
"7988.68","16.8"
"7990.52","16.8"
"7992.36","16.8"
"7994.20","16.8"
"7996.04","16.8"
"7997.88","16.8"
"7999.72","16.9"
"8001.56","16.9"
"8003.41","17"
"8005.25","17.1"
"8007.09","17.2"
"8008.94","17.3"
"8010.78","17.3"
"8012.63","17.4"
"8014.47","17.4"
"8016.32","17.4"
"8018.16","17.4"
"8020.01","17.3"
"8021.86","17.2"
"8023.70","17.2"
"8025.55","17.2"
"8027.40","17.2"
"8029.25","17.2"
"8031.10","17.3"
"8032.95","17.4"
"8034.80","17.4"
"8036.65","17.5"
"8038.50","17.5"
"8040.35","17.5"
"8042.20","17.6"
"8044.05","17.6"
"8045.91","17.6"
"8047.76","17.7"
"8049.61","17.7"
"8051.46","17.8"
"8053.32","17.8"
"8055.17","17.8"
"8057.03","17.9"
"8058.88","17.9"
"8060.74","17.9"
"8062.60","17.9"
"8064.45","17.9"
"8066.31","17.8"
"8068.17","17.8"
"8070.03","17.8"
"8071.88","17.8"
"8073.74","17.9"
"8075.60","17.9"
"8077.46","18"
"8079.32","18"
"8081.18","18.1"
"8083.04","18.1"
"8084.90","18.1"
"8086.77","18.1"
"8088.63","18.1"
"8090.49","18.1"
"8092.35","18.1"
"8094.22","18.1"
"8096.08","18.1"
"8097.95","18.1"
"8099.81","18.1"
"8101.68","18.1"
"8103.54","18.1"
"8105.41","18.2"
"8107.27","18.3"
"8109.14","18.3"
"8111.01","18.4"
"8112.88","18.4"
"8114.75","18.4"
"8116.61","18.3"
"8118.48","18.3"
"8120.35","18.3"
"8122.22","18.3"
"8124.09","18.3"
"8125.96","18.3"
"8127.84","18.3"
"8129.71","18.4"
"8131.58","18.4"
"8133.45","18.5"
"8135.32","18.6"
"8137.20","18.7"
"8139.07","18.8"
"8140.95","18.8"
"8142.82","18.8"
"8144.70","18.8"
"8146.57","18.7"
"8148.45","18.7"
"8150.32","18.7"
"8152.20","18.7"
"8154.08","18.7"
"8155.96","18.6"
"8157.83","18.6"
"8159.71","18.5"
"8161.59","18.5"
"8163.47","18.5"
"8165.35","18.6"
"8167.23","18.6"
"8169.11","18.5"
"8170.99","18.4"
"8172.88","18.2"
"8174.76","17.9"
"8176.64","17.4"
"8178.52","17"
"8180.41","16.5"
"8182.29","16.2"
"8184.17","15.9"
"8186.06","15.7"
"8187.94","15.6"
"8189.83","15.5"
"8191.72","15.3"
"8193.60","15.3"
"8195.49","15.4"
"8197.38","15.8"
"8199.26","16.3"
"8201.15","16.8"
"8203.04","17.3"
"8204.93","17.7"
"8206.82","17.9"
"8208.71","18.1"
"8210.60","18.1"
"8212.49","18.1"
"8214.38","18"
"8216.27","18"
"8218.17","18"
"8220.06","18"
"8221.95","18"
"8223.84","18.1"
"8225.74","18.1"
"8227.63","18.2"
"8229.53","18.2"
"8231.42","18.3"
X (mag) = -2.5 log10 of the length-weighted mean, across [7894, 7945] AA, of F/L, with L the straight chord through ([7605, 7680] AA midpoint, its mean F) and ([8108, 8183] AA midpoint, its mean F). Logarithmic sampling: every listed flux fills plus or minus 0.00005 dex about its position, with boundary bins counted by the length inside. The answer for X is 0.06 mag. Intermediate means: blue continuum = 15.3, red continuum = 18.3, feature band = 16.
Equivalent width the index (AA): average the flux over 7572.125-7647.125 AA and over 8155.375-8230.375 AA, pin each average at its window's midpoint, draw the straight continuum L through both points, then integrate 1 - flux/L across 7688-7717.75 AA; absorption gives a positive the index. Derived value 5.4 AA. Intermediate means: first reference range 16.6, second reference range 17.4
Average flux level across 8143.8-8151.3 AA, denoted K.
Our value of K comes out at 18.7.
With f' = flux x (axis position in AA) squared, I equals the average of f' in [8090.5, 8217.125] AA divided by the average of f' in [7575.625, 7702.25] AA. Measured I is 1.3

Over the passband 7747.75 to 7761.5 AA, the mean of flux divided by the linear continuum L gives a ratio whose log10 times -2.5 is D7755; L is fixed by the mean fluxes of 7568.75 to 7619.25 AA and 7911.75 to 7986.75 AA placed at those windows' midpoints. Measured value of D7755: 0.211 mag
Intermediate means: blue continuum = 17.1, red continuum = 16.3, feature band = 13.8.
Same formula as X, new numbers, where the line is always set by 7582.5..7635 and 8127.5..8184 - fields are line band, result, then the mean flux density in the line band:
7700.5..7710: 0.23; 13.6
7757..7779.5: 0.20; 14.2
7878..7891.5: 0.10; 15.9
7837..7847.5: 0.19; 14.5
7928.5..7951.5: 0.10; 16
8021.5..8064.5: 0.02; 17.6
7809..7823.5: 0.15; 15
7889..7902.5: 0.09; 16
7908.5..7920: 0.11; 15.9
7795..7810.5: 0.16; 14.8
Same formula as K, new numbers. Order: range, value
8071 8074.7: 17.8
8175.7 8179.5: 17.2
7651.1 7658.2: 15.1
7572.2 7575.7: 18.1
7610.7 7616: 16.8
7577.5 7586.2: 17.8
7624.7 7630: 16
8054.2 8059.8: 17.9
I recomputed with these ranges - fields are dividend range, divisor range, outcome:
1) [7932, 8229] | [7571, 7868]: 1.29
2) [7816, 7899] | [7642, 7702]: 1.14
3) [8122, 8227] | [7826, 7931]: 1.23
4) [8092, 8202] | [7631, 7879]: 1.36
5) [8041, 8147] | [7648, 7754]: 1.43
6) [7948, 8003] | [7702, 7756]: 1.26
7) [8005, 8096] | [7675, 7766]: 1.37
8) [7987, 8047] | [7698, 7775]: 1.31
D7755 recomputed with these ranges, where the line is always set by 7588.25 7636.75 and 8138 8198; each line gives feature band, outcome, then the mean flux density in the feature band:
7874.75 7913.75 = 0.07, 15.9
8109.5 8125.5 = -0.05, 18.3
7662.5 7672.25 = 0.26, 13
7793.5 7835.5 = 0.15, 14.7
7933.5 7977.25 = 0.05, 16.3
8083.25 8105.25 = -0.04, 18.1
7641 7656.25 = 0.06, 15.6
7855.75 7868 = 0.10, 15.5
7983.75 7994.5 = 0.03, 16.8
